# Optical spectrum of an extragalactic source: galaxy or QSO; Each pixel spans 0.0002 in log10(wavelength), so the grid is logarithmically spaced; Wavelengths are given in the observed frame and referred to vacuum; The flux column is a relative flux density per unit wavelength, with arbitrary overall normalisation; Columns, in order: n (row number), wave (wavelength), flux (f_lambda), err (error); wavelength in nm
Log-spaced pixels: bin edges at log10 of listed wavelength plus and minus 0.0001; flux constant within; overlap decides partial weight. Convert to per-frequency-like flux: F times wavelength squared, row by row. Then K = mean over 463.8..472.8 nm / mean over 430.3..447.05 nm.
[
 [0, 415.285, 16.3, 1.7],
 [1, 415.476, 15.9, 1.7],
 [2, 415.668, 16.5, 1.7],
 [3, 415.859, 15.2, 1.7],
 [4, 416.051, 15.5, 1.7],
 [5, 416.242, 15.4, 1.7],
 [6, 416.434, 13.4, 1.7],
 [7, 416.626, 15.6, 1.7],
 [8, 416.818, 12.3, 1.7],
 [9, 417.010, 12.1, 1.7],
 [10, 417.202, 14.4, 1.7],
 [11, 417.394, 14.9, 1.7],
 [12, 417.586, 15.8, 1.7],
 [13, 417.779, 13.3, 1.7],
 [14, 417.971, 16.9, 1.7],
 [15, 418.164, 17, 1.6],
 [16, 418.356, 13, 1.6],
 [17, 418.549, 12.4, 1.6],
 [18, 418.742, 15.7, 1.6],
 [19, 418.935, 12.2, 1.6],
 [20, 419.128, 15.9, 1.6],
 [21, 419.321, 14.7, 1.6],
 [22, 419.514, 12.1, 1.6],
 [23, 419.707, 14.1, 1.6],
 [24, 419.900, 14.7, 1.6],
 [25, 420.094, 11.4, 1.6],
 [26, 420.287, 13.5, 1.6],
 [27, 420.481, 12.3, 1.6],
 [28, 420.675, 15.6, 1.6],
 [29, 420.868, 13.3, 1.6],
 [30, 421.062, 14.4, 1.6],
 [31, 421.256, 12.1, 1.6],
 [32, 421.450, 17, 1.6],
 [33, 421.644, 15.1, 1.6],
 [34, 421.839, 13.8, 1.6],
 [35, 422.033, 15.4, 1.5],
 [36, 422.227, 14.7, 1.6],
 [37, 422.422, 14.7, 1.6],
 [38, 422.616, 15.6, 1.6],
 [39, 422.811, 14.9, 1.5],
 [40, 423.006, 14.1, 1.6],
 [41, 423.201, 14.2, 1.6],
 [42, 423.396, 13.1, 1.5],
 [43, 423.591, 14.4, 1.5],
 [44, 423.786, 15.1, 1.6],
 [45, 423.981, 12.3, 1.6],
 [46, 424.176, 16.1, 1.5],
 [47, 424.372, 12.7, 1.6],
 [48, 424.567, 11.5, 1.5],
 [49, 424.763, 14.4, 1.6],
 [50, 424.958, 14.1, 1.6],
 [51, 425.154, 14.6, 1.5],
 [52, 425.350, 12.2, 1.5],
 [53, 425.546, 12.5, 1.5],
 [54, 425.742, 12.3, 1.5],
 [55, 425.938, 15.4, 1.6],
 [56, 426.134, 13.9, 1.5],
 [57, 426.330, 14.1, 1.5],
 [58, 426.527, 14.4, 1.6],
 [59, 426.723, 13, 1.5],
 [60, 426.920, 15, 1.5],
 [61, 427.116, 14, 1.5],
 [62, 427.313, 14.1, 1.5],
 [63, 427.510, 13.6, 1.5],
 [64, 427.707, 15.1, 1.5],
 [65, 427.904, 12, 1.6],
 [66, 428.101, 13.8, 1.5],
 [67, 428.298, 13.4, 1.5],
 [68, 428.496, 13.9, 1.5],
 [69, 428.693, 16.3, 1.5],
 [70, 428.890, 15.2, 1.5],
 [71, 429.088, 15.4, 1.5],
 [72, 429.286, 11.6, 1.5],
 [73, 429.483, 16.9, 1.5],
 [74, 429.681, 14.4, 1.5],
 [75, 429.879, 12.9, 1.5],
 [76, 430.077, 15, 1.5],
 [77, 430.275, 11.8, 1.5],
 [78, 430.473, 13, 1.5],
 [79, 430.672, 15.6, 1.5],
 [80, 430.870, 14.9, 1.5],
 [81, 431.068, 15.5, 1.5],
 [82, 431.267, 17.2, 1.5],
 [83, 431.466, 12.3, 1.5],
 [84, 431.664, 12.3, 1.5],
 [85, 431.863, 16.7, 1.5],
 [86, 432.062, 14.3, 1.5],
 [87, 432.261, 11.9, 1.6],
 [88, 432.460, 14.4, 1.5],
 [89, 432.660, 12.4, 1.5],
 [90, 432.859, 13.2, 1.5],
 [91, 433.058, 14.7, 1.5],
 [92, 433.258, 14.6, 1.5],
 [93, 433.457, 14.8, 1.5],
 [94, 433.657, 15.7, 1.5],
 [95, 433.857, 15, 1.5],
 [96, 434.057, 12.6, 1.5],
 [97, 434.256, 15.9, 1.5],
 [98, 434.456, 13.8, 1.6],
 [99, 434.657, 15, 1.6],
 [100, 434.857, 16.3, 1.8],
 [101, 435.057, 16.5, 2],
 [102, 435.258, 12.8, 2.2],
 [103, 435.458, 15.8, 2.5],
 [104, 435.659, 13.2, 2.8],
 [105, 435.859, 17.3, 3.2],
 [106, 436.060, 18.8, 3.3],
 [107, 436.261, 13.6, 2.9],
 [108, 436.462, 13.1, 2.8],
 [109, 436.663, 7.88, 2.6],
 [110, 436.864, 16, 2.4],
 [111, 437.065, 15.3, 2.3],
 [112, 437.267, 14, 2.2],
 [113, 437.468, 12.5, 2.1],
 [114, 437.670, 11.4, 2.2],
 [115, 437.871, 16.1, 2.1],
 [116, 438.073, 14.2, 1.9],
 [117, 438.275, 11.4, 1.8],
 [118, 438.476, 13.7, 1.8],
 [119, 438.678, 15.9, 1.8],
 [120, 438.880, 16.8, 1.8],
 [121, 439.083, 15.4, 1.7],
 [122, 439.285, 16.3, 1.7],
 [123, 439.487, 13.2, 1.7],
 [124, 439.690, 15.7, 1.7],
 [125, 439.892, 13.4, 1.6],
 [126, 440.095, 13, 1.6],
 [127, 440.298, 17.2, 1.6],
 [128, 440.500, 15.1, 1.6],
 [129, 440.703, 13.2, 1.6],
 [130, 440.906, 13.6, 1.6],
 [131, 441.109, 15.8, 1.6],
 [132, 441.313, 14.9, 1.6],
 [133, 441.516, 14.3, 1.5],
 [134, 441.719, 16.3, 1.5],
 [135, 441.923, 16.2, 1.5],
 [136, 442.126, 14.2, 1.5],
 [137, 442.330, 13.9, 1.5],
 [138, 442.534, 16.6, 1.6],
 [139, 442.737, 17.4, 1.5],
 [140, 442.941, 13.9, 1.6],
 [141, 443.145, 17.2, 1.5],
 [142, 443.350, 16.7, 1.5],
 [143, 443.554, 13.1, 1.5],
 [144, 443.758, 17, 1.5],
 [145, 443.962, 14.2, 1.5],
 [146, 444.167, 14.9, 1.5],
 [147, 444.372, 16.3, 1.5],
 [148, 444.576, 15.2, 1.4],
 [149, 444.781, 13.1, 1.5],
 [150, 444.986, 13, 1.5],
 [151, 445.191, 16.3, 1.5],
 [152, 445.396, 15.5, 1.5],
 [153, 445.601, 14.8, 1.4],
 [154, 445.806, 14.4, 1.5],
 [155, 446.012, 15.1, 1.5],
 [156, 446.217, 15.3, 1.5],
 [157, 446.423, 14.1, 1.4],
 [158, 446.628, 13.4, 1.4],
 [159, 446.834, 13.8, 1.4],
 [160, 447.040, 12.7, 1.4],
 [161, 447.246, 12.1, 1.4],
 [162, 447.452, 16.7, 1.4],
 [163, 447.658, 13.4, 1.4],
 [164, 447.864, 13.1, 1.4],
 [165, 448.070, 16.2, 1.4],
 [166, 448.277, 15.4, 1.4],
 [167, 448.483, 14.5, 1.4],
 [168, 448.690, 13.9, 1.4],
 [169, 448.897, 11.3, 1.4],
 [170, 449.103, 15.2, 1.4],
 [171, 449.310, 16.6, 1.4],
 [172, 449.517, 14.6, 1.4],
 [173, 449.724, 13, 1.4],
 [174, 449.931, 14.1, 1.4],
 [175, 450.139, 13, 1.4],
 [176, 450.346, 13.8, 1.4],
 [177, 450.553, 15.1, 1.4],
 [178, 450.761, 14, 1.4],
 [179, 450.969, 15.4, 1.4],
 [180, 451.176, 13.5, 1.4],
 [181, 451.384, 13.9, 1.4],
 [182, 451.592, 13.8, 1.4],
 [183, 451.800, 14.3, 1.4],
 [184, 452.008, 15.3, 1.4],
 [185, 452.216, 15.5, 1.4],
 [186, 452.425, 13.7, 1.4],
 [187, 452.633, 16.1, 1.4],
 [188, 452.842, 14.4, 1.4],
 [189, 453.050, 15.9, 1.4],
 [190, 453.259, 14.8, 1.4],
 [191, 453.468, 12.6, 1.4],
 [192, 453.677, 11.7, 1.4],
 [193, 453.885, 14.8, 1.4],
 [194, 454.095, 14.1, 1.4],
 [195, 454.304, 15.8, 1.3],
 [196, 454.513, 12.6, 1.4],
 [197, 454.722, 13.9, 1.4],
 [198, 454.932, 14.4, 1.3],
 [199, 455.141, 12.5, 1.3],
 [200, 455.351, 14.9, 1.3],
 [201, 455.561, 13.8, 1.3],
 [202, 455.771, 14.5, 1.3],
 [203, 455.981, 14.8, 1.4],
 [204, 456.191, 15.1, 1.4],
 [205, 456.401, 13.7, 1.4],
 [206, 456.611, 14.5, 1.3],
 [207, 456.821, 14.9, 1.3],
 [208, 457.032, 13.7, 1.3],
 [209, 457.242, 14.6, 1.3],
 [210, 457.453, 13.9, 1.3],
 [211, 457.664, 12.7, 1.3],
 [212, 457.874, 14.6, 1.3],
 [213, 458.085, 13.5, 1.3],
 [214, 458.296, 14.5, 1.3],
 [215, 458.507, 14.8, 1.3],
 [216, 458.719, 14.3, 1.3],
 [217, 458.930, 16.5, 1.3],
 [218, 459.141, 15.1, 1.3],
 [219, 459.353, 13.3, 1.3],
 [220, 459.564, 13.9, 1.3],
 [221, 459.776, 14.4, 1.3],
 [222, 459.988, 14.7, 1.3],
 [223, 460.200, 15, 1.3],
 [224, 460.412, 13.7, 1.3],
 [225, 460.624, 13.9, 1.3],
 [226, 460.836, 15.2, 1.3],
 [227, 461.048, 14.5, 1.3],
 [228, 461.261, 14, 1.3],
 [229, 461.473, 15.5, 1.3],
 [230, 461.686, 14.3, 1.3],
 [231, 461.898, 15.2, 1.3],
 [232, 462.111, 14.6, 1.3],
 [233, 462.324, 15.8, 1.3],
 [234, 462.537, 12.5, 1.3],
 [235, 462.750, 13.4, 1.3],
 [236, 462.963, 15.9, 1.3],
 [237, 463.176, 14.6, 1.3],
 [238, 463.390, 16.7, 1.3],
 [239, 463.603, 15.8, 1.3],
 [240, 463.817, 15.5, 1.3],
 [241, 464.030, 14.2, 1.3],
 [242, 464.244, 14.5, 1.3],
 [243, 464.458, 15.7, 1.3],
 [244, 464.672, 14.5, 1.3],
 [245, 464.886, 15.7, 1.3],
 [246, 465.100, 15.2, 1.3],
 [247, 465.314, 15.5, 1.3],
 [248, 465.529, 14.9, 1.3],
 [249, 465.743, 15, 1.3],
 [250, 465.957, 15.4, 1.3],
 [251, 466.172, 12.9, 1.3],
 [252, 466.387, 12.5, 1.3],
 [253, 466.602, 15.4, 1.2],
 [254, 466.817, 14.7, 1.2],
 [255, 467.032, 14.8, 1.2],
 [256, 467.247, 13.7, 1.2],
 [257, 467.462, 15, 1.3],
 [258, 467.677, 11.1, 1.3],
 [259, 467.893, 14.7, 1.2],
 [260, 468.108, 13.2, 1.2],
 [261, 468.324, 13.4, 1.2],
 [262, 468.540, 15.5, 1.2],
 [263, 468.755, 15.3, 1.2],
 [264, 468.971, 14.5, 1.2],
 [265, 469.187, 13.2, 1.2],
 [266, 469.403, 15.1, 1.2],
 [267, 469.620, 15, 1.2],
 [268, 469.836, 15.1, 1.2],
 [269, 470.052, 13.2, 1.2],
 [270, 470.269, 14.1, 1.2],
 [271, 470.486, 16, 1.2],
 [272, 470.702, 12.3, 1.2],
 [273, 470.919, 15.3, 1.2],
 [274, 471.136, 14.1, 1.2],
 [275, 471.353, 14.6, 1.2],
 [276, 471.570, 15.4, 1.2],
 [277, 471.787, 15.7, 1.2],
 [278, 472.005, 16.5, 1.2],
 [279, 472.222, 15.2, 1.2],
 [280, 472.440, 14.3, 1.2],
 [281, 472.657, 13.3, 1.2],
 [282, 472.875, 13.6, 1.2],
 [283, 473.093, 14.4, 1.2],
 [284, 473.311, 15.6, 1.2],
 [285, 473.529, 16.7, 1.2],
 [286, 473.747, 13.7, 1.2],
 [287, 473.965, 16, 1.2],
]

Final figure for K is 1.13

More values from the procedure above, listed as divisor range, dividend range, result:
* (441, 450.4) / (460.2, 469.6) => 1.08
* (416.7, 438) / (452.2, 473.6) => 1.20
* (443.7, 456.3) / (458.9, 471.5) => 1.08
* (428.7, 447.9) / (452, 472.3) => 1.11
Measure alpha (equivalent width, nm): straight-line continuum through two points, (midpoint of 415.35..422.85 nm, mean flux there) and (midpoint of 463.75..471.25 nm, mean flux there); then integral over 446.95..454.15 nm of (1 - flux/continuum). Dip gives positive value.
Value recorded 0.10 nm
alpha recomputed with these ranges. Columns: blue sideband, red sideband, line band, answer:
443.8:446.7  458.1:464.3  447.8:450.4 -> 0.09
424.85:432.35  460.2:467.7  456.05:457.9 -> 0.05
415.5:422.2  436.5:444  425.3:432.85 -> 0.25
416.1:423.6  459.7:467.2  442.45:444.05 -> -0.14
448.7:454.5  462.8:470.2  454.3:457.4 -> 0.04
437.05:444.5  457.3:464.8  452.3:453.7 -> 0.04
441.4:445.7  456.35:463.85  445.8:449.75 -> 0.21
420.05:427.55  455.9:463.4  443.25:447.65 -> -0.10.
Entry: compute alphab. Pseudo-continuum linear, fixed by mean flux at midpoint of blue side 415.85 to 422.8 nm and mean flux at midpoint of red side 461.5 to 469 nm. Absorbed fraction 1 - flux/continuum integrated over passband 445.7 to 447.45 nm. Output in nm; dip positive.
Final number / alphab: 0.06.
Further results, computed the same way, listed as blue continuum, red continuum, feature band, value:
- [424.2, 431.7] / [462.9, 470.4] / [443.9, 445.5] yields -0.06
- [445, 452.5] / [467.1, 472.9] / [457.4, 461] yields 0.00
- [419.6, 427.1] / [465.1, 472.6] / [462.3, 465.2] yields -0.11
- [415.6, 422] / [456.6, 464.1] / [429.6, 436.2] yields -0.08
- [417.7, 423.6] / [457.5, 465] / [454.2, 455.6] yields 0.06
